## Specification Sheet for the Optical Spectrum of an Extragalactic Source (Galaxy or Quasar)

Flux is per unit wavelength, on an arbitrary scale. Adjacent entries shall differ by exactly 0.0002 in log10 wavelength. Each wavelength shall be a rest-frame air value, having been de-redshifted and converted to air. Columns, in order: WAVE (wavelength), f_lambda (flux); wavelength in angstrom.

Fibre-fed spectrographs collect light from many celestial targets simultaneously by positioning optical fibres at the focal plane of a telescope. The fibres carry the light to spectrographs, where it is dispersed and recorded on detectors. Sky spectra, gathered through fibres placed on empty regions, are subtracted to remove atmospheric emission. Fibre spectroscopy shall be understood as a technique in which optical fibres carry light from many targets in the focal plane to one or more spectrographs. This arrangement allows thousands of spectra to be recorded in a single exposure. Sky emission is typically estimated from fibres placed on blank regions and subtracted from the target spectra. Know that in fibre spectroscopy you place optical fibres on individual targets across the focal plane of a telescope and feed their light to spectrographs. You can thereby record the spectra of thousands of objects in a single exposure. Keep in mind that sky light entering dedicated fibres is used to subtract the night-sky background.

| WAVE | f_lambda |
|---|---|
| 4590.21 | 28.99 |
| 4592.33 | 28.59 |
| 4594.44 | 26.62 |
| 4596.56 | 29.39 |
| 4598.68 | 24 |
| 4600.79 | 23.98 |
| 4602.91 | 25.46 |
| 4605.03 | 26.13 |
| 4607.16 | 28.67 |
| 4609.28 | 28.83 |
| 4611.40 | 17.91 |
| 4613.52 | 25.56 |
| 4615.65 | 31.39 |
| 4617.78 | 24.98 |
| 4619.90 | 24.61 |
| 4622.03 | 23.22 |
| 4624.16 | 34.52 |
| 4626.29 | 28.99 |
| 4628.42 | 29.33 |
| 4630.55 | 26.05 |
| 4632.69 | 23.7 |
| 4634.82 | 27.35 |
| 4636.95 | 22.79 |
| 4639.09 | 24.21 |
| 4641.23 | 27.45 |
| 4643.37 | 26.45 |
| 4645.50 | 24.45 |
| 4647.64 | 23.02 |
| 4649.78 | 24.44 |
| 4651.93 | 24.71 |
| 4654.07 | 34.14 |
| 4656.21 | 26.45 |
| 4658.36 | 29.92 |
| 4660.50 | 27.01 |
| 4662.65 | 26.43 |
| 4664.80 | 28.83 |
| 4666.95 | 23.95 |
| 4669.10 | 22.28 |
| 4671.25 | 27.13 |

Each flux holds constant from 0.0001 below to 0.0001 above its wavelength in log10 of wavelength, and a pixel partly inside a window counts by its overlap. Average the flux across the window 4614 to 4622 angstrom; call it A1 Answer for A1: 26.4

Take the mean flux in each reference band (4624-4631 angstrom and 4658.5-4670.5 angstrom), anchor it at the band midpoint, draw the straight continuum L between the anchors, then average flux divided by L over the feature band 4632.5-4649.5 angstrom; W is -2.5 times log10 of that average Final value 0.13 mag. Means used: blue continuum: 29.4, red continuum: 26.1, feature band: 25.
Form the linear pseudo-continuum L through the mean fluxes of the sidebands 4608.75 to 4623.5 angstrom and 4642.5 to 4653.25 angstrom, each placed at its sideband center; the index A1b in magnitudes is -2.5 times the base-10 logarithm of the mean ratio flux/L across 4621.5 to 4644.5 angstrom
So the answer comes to -0.073 mag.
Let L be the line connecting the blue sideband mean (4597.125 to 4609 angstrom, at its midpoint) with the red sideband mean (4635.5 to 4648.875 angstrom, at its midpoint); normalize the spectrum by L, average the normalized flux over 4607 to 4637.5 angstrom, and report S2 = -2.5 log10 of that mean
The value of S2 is -0.05 mag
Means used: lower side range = 26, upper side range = 24.8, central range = 26.5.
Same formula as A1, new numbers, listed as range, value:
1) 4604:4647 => 26.3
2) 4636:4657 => 25.8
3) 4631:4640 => 24.6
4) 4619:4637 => 27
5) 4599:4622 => 25.6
